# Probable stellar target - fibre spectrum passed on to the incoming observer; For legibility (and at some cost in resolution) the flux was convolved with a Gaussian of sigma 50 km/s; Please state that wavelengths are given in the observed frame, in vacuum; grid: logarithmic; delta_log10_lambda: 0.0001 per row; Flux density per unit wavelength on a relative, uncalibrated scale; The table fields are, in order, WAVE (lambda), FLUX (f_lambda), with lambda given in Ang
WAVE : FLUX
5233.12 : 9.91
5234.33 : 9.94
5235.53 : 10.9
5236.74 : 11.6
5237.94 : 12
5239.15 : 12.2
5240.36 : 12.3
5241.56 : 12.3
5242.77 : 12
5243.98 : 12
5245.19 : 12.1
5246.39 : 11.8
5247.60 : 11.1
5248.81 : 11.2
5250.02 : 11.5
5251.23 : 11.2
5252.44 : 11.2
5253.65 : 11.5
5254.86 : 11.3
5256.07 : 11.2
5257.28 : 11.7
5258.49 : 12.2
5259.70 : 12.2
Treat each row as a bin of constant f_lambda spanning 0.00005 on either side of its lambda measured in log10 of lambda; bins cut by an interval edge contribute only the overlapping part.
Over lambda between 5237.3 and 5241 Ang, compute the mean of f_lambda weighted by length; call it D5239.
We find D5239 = 12.2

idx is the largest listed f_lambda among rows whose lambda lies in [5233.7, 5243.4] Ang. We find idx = 12.3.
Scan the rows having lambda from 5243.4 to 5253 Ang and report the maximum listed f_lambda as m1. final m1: 12.1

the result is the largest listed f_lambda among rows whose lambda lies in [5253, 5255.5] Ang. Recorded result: 11.5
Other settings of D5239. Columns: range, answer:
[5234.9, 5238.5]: 11.5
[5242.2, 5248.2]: 11.8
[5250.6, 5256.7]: 11.3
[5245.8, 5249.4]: 11.4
